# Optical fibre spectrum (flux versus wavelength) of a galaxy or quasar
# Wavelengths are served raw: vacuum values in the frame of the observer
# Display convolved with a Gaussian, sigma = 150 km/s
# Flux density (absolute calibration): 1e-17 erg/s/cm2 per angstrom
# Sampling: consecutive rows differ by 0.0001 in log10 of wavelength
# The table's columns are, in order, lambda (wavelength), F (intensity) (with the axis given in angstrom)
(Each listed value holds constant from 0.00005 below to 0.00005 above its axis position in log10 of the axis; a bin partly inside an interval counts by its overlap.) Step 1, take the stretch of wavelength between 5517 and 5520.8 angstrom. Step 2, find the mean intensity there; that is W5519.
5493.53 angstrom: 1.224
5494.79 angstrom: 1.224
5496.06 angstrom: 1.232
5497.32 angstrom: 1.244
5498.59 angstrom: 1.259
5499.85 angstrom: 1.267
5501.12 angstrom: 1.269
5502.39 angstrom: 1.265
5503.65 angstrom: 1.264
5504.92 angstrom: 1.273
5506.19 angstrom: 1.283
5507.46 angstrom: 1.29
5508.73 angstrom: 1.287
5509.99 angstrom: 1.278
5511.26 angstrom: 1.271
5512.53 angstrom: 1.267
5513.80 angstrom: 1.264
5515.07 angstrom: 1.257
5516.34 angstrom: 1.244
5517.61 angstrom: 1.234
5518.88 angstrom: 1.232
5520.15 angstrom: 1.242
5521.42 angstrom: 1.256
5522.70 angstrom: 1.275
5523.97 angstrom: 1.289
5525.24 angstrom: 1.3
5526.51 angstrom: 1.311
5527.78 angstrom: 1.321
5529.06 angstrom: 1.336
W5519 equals 1.24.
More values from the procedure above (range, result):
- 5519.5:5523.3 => 1.26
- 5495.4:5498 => 1.24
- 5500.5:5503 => 1.27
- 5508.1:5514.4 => 1.27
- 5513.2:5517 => 1.25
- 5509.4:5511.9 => 1.27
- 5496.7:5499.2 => 1.25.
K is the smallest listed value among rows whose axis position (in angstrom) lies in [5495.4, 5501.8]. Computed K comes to 1.232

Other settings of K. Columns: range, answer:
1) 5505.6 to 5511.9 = 1.271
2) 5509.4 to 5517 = 1.244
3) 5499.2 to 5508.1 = 1.264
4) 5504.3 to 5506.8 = 1.273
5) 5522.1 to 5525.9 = 1.275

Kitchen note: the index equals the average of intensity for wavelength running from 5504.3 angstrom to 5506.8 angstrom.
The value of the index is 1.28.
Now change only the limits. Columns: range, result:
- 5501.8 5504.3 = 1.27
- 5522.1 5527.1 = 1.3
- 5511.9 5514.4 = 1.27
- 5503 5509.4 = 1.28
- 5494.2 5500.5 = 1.25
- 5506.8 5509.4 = 1.29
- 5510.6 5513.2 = 1.27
